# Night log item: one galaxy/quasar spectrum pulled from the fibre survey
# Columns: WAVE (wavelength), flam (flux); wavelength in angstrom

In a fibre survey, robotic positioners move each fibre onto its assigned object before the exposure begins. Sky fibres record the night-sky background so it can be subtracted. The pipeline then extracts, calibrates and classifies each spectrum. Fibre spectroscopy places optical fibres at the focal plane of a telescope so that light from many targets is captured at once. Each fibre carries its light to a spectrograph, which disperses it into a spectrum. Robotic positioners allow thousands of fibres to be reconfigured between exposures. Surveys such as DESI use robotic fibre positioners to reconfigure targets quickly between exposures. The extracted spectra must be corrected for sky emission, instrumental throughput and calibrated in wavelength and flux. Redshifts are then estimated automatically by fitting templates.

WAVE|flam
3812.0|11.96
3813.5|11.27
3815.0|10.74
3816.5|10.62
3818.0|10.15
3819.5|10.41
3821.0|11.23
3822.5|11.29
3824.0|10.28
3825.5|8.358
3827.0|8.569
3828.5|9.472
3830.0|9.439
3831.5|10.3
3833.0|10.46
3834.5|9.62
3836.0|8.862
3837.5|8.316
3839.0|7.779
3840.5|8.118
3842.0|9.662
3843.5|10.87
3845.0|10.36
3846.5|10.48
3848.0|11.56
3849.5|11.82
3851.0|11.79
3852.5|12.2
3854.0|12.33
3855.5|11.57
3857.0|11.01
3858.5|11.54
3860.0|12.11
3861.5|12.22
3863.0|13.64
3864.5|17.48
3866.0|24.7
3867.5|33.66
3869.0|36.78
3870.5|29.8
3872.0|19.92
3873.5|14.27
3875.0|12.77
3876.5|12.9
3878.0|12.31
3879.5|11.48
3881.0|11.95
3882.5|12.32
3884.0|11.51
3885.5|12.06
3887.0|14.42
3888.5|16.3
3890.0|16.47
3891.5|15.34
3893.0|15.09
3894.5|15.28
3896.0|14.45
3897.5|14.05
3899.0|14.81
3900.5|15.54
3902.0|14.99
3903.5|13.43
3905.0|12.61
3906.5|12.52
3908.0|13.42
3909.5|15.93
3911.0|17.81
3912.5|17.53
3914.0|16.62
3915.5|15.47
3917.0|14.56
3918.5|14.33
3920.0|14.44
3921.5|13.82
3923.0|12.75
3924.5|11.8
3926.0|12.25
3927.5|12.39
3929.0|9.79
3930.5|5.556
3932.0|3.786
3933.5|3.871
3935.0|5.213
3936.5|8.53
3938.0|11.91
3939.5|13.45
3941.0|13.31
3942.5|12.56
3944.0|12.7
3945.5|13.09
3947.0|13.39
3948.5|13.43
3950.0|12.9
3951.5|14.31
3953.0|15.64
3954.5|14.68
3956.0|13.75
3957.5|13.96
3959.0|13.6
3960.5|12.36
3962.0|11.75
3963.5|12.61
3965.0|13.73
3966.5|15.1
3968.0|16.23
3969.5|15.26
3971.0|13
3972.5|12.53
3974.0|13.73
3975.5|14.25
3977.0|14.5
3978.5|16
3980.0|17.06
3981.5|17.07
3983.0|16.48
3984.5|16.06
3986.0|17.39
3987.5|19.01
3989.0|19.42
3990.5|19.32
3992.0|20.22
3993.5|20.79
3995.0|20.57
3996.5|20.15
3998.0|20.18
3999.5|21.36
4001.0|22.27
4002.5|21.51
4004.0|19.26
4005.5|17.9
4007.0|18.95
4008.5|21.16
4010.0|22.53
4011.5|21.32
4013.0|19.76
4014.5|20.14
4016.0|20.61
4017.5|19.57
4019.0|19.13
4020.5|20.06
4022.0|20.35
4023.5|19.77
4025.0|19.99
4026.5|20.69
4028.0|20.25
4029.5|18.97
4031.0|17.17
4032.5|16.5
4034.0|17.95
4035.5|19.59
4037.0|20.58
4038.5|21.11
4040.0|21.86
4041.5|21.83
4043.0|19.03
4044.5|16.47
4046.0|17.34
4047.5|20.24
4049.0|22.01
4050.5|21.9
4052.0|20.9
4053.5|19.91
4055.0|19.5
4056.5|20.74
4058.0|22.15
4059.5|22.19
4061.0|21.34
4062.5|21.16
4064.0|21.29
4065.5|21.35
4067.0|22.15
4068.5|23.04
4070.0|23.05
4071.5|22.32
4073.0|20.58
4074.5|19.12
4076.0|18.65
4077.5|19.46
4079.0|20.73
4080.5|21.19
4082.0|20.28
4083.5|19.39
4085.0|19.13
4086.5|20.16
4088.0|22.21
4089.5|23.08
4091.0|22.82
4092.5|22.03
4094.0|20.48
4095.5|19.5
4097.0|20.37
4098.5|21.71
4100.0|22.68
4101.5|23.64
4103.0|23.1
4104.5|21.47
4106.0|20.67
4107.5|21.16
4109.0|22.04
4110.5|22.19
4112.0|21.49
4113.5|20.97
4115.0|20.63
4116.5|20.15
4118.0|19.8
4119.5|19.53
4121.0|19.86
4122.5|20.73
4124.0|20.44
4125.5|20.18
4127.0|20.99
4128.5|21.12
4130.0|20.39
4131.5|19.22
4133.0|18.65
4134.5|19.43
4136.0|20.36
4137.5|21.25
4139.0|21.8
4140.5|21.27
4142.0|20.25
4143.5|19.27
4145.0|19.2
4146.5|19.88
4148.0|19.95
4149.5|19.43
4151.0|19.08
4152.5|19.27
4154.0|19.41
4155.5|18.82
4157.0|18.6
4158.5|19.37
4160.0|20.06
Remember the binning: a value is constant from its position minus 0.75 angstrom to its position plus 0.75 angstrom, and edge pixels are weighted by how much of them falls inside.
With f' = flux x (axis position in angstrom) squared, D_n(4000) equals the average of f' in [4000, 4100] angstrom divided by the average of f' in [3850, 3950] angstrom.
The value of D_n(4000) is 1.57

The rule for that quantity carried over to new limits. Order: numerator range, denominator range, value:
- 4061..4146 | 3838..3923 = 1.59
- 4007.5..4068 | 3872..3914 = 1.53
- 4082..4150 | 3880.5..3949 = 1.77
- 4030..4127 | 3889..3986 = 1.64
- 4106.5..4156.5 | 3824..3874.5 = 1.72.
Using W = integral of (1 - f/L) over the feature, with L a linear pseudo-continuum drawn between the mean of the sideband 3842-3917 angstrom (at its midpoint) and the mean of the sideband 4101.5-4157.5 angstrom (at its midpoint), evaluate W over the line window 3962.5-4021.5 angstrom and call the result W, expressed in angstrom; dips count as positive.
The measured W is -2.1 angstrom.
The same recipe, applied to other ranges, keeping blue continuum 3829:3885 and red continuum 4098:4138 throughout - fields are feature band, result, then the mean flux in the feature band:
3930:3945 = 6.34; 9.21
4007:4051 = -3.54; 19.9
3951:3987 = 4.57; 14.7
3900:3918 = 0.14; 15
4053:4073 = -2.24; 21.5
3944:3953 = 1.48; 13.5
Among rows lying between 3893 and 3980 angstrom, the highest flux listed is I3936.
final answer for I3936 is 17.81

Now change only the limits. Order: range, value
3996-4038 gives 22.53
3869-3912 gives 36.78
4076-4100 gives 23.08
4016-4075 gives 23.05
